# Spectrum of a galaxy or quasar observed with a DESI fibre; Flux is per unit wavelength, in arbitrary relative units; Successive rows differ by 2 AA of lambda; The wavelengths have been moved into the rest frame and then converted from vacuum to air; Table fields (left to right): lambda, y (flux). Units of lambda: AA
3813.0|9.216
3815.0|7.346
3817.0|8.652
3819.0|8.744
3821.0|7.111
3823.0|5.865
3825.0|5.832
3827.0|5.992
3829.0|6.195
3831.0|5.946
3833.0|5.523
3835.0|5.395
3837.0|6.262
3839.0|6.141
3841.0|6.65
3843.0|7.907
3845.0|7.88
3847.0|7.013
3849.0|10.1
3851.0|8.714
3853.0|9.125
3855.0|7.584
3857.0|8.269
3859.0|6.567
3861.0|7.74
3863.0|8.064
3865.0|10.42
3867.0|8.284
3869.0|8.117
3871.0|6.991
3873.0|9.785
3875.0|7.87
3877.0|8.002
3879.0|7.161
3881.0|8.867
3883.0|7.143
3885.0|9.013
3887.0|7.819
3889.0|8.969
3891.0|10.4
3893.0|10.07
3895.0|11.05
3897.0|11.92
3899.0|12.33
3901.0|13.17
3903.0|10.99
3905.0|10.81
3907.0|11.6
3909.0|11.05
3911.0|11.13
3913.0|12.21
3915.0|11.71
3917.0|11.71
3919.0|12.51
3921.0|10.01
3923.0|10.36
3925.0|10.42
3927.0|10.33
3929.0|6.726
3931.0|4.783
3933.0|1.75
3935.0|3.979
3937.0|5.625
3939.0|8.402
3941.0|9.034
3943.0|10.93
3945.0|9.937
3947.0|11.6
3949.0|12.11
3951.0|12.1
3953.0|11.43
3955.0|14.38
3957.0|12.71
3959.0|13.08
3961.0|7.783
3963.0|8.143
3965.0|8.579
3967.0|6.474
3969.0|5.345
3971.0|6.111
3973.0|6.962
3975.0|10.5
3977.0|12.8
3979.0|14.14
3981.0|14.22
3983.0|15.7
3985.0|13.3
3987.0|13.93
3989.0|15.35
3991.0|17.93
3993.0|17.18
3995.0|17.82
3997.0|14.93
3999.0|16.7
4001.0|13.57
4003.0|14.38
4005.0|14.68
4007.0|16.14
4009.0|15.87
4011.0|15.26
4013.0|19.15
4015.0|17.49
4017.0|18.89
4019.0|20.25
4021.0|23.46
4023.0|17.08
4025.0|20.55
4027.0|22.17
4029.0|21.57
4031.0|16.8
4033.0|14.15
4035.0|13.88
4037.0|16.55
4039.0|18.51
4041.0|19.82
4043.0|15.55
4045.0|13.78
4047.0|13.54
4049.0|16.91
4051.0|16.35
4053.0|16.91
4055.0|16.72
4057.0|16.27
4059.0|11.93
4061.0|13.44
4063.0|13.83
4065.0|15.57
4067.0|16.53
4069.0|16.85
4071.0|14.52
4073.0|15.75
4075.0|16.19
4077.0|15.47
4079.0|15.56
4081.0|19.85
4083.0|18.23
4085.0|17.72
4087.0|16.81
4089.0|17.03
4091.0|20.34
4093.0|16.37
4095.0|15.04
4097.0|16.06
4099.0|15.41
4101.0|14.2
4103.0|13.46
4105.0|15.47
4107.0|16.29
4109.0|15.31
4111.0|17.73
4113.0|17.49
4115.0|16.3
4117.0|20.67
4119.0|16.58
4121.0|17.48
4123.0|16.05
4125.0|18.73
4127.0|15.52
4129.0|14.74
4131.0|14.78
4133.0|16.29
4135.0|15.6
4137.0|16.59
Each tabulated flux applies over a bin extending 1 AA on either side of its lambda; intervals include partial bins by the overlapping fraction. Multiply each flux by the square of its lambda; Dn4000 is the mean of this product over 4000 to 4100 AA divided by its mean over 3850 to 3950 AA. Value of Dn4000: 1.94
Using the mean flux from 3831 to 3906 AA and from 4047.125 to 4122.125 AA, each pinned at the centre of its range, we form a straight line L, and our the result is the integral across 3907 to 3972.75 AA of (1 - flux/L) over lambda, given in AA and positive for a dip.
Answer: 9.3 AA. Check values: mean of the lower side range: 8.56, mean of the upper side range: 16.3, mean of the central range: 9.46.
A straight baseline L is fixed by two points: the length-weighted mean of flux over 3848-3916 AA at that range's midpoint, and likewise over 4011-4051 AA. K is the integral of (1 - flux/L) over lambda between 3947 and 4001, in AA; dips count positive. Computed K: 8.81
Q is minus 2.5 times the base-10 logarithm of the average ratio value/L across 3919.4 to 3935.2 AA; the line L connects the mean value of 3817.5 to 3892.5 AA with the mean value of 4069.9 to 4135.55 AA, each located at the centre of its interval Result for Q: 0.31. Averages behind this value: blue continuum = 7.68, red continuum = 16.5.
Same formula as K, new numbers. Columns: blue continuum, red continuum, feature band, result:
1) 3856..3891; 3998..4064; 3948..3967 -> 2.72 AA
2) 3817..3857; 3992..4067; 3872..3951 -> 8.12 AA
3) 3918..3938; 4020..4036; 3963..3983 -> 4.81 AA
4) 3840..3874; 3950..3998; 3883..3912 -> -3.16 AA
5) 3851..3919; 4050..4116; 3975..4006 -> -4.49 AA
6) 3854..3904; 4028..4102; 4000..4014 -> -1.58 AA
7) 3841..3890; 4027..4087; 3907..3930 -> -0.85 AA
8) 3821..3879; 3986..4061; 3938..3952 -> 2.20 AA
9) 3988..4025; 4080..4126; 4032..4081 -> 3.75 AA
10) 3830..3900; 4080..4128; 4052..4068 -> 0.11 AA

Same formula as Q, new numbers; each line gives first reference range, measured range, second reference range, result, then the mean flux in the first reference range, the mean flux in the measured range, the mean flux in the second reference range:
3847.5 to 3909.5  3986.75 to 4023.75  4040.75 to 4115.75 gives -0.24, 9.26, 16.9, 16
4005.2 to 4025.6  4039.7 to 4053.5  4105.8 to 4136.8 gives 0.10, 18.2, 16.1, 16.6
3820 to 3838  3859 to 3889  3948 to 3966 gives -0.05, 6.01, 8.2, 11.1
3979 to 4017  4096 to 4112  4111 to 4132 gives 0.08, 15.8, 15.5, 16.9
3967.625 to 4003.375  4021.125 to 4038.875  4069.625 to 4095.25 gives -0.21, 13.3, 18.2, 16.9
